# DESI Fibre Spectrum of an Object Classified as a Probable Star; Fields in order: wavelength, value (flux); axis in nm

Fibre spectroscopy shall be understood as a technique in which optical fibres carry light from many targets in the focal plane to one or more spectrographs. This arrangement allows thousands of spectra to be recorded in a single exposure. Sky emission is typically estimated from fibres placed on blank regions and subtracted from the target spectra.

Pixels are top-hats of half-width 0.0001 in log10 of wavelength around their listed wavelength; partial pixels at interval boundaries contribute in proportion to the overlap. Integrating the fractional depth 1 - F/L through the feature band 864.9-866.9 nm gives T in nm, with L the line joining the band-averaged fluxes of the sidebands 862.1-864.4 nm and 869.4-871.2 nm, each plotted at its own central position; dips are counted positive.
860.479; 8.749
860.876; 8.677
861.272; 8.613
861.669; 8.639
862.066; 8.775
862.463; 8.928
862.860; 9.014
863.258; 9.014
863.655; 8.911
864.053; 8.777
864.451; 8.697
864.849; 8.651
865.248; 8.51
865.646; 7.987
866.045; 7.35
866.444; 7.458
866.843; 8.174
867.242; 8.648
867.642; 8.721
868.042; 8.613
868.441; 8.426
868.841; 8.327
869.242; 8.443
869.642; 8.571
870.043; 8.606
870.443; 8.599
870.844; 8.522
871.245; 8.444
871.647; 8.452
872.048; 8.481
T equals 0.19 nm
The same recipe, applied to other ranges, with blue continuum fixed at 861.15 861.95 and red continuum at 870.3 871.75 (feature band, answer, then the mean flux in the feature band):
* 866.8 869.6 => 0.01 nm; 8.5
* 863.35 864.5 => -0.03 nm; 8.83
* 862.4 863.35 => -0.04 nm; 8.99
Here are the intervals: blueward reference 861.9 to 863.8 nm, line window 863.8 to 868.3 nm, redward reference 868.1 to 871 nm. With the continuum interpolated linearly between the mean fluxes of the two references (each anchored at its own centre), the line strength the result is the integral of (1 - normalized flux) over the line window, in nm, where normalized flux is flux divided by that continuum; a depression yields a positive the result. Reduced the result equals 0.204 nm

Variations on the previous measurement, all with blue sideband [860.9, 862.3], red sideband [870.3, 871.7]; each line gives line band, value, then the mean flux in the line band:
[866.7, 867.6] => 0.010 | 8.48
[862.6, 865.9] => -0.017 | 8.68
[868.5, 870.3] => 0.010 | 8.49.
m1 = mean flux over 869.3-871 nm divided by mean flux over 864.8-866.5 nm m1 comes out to 1.07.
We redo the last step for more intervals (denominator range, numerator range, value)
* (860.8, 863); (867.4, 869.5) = 0.97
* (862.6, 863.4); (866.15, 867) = 0.86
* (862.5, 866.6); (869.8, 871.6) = 1.01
